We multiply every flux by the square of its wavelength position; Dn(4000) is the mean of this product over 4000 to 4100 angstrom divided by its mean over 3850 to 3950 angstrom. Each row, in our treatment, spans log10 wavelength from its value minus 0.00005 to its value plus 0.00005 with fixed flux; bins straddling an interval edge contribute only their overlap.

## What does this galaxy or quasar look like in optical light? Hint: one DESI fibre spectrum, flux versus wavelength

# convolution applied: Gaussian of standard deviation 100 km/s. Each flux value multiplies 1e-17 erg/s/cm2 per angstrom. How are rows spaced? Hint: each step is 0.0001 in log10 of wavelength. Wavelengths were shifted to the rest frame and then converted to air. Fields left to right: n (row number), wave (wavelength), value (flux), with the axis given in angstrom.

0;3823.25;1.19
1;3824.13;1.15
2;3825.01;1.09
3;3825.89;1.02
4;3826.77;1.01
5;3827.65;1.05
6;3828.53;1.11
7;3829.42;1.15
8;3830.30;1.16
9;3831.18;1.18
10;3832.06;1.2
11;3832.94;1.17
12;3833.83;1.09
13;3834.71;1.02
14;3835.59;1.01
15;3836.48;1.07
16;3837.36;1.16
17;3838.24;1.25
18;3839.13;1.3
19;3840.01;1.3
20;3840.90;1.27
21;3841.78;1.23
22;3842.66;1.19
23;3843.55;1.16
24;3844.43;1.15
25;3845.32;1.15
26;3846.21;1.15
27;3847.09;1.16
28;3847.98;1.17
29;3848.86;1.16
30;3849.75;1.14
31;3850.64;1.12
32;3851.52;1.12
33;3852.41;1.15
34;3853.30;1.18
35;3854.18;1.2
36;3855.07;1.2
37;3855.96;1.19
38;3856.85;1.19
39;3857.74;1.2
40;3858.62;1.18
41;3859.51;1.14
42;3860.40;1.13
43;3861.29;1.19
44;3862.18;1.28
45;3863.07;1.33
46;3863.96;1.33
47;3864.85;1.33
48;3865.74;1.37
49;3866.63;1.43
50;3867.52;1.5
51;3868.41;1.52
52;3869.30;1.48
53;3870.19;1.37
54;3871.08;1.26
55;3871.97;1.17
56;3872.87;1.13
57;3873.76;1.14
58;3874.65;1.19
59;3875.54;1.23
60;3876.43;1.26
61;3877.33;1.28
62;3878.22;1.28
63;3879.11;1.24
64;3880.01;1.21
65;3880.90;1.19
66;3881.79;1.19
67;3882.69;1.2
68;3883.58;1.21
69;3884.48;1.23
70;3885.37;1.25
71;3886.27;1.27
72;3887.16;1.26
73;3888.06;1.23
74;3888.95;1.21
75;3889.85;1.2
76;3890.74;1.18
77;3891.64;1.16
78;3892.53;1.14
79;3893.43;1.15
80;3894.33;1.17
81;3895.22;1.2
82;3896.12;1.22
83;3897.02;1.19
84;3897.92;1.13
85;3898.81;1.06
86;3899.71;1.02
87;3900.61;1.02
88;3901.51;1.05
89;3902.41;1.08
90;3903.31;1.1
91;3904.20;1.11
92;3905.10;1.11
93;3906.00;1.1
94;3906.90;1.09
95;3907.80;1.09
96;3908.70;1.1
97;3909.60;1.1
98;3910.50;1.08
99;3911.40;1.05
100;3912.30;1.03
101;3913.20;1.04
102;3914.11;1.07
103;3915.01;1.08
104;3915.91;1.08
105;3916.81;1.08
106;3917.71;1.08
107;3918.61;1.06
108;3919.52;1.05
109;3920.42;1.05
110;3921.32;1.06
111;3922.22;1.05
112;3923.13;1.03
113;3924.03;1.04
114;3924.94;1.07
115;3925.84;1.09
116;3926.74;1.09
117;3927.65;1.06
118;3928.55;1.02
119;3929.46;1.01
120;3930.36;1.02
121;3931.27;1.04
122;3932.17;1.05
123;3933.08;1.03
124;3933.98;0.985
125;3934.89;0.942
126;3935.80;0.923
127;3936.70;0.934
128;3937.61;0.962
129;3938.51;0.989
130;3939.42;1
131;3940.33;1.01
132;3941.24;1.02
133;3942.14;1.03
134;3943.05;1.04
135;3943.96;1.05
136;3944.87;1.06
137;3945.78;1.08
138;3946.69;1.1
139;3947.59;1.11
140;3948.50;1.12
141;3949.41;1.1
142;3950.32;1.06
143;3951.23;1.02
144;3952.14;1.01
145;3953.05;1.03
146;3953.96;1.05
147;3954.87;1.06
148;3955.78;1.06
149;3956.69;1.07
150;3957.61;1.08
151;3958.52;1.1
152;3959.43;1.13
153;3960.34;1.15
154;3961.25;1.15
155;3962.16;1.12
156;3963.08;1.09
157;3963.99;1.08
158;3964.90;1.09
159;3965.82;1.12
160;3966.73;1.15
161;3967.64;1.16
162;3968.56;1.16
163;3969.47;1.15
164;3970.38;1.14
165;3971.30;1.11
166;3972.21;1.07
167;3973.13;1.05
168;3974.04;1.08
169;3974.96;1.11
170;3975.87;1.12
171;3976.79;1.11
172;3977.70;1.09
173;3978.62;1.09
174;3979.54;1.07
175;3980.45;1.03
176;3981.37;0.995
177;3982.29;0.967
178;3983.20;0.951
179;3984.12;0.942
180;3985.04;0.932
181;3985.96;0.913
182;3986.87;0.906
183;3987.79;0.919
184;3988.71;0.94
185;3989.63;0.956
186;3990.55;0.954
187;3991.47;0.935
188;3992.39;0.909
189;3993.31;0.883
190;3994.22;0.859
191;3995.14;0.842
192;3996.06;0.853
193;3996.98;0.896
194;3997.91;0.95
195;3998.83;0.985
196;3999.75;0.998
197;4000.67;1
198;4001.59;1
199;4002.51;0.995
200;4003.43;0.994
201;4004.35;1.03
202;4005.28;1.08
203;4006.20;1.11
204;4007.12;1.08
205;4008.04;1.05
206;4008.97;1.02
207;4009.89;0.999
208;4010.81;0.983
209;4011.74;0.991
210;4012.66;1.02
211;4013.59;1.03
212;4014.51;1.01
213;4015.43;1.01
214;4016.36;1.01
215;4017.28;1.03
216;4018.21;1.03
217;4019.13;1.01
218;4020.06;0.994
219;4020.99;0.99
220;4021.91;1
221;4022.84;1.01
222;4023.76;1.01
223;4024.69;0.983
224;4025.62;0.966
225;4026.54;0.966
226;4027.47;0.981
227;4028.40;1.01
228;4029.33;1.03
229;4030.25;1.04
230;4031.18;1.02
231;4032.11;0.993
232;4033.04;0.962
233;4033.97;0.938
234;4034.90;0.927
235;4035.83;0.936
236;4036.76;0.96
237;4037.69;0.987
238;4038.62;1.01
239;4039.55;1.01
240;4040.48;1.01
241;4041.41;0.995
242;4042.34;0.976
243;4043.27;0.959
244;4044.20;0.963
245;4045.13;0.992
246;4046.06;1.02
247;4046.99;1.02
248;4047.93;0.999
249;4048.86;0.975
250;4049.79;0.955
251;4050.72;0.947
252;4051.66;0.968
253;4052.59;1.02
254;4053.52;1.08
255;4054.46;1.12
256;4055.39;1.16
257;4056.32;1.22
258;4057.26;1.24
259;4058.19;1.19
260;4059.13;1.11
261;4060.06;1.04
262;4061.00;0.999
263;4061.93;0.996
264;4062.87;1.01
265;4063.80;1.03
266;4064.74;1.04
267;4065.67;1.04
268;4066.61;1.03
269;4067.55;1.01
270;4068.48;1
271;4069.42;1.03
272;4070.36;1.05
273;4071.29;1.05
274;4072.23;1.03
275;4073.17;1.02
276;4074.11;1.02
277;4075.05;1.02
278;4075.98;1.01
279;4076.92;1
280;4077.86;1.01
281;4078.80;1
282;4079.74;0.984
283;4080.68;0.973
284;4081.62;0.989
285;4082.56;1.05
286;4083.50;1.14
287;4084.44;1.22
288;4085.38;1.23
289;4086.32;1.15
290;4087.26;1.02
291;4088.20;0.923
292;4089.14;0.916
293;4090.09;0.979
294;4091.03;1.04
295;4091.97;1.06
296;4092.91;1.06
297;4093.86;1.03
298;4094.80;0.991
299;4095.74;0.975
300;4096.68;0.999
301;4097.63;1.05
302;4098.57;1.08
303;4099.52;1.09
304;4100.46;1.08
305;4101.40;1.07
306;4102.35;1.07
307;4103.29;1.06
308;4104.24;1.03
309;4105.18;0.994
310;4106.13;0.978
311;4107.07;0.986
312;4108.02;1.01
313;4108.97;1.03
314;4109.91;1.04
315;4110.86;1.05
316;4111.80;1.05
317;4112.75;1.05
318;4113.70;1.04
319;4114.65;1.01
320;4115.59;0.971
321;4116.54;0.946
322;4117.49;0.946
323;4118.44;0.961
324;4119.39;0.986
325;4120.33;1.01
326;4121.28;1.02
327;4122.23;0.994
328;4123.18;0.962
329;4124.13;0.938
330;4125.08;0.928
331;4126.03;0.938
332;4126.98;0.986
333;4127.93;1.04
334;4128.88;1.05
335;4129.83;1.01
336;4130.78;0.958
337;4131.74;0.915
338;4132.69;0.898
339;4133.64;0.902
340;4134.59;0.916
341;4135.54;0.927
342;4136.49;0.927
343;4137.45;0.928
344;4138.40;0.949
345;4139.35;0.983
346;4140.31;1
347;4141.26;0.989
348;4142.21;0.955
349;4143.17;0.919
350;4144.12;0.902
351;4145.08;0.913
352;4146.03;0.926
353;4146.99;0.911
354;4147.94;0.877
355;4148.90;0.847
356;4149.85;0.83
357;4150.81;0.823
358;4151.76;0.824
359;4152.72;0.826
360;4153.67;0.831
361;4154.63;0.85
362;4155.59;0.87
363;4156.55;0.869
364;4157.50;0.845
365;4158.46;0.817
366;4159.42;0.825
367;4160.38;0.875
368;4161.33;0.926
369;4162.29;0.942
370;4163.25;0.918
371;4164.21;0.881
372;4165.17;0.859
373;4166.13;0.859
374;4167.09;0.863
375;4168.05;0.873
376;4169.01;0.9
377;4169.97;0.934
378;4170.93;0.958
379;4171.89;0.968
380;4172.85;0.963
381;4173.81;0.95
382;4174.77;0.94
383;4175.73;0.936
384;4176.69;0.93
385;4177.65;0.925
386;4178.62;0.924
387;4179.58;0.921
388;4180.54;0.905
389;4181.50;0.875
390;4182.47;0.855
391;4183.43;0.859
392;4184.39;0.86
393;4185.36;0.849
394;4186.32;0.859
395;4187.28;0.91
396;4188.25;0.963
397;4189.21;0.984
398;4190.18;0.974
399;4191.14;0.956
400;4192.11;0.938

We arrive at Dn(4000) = 1.0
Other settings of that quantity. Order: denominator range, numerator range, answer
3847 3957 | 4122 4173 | 0.91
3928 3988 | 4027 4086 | 1.03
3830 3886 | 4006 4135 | 0.93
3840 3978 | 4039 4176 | 0.96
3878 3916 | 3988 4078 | 0.94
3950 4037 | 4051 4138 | 1.05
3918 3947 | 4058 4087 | 1.09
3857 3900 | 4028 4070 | 0.90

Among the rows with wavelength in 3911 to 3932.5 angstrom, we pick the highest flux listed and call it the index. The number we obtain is 1.09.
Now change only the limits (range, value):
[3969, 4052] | 1.15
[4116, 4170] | 1.05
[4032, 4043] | 1.01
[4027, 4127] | 1.24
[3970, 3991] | 1.14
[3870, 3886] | 1.37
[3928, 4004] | 1.16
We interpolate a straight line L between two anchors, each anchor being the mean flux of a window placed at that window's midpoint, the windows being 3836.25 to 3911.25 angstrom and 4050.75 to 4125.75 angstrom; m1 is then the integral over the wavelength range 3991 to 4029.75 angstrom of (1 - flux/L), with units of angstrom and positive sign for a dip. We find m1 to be 3.7 angstrom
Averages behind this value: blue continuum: 1.2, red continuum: 1.03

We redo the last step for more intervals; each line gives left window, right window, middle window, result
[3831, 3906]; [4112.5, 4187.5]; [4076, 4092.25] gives -0.9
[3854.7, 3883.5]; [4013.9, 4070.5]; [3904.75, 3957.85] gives 5.6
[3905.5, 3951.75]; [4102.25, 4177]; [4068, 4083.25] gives -0.7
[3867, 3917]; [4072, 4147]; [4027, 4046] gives 1.3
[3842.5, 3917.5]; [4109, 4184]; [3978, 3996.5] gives 2.4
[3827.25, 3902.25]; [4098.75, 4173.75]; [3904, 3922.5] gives 1.3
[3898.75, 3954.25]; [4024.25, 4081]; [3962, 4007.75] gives 0.7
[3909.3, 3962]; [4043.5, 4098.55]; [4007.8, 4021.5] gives 0.4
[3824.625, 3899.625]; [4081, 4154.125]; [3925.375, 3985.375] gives 3.4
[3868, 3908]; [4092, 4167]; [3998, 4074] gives 2.0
